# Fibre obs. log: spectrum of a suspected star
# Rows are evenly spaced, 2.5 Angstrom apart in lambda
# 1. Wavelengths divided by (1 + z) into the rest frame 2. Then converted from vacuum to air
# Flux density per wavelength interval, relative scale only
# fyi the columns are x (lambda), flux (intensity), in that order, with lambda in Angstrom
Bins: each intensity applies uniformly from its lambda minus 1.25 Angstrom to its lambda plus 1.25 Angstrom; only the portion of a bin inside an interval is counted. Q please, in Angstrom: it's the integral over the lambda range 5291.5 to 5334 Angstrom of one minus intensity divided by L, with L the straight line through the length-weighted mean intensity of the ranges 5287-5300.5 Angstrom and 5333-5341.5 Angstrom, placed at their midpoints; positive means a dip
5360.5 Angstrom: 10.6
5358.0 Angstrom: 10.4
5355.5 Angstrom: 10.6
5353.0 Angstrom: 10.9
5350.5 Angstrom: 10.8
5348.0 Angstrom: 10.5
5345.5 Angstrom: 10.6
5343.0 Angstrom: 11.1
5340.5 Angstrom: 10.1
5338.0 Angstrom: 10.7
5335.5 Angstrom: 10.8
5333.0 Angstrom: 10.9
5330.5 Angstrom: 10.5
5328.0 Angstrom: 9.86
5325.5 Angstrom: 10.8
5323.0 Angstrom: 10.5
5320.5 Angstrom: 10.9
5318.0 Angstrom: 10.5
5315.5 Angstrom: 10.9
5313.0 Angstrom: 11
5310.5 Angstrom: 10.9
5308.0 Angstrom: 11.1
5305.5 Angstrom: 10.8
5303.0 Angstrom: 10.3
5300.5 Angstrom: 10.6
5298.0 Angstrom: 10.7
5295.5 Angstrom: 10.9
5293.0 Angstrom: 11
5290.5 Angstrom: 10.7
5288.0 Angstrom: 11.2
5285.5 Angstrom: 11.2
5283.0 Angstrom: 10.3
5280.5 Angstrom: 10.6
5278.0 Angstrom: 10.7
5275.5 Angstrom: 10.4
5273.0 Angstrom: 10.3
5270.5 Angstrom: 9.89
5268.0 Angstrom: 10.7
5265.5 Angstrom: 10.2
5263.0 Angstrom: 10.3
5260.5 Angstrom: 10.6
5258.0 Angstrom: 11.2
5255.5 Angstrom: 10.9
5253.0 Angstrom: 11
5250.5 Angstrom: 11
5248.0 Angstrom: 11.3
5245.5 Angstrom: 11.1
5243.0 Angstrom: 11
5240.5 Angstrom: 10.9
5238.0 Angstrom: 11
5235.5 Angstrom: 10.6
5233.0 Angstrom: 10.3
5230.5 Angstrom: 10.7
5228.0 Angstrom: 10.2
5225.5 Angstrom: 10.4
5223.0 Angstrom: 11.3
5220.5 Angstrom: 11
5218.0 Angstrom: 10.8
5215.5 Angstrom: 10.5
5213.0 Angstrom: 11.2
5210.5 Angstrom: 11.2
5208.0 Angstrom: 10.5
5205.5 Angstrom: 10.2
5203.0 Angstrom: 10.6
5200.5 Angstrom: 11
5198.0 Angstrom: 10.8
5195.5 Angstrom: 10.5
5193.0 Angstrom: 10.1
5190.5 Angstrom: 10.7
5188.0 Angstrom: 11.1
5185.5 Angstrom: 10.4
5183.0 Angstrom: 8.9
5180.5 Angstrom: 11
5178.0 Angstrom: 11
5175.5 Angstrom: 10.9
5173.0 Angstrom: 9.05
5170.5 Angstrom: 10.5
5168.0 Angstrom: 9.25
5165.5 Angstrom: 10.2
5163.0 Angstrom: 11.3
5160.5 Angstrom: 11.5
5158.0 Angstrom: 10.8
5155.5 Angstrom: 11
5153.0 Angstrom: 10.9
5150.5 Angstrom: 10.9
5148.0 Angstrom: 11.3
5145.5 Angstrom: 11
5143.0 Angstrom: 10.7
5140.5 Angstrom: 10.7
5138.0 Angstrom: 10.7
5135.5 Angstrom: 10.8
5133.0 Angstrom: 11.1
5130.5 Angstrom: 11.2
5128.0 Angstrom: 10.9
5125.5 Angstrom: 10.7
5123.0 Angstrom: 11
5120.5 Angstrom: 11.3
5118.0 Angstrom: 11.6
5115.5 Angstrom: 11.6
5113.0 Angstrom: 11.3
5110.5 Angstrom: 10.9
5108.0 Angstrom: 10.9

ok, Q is 0.1 Angstrom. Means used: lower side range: 10.9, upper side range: 10.6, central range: 10.7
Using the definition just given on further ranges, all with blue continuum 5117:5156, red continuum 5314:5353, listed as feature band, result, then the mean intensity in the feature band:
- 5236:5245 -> -0.1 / 10.9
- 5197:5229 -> 0.3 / 10.8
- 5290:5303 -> 0.0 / 10.7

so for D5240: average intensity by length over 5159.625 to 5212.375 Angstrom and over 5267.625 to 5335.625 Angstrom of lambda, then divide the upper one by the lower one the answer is 1.02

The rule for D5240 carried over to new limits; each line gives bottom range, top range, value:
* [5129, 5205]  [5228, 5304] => 1.00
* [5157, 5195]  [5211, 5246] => 1.03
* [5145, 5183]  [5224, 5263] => 1.01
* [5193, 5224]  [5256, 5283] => 0.97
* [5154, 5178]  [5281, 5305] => 1.02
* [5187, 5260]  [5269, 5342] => 0.99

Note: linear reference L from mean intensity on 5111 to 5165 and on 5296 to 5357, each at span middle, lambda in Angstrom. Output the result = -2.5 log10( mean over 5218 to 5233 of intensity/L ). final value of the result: 0.019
